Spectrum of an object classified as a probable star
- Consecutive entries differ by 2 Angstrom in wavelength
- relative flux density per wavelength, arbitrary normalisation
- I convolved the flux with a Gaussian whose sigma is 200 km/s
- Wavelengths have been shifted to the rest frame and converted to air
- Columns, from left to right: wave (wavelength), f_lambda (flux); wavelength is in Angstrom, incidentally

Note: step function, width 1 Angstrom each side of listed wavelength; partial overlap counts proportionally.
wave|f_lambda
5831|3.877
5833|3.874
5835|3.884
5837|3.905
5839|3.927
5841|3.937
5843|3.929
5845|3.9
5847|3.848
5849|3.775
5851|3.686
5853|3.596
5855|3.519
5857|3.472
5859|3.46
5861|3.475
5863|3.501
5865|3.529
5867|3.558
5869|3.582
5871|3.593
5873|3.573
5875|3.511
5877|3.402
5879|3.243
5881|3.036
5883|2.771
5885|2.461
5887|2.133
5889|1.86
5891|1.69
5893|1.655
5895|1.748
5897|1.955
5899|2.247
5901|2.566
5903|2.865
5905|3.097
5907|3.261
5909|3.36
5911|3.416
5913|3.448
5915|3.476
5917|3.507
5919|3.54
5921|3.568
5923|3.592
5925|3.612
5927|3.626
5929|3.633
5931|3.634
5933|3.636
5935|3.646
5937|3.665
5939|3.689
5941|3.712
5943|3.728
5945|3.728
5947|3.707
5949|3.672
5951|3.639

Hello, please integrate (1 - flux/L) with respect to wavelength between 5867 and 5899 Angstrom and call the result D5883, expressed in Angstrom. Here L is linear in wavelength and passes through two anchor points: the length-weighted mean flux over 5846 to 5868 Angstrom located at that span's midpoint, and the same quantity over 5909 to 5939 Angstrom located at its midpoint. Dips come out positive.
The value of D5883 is 7.9 Angstrom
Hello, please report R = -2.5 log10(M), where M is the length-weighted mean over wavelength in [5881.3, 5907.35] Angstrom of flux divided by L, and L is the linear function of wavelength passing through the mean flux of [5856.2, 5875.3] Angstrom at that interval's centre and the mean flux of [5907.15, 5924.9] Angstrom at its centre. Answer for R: 0.444 mag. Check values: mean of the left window 3.53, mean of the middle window 2.33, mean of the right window 3.48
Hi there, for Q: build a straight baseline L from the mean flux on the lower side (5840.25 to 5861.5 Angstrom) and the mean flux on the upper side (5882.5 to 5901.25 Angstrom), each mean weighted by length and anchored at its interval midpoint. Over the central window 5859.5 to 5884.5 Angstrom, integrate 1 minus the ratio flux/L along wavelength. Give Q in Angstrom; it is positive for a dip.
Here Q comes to -4.7 Angstrom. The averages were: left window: 3.69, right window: 2.07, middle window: 3.38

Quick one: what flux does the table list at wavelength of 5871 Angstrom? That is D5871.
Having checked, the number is 3.593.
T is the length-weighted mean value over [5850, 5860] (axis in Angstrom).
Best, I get 3.55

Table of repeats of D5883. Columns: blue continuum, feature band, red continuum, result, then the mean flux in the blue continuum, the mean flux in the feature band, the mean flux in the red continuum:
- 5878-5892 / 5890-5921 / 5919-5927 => 3.0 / 2.46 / 2.81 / 3.59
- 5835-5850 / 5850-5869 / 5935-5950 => 1.6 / 3.89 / 3.54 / 3.7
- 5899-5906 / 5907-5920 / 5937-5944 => -1.8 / 2.76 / 3.44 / 3.7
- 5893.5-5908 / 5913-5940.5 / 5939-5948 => -3.1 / 2.5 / 3.6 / 3.72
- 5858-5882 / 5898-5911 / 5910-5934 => 2.2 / 3.46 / 2.94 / 3.56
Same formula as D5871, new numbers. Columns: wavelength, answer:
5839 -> 3.927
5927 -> 3.626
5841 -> 3.937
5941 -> 3.712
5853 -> 3.596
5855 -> 3.519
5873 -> 3.573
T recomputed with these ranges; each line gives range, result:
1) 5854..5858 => 3.5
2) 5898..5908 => 2.81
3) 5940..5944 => 3.72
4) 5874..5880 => 3.39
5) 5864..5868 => 3.54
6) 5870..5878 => 3.52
